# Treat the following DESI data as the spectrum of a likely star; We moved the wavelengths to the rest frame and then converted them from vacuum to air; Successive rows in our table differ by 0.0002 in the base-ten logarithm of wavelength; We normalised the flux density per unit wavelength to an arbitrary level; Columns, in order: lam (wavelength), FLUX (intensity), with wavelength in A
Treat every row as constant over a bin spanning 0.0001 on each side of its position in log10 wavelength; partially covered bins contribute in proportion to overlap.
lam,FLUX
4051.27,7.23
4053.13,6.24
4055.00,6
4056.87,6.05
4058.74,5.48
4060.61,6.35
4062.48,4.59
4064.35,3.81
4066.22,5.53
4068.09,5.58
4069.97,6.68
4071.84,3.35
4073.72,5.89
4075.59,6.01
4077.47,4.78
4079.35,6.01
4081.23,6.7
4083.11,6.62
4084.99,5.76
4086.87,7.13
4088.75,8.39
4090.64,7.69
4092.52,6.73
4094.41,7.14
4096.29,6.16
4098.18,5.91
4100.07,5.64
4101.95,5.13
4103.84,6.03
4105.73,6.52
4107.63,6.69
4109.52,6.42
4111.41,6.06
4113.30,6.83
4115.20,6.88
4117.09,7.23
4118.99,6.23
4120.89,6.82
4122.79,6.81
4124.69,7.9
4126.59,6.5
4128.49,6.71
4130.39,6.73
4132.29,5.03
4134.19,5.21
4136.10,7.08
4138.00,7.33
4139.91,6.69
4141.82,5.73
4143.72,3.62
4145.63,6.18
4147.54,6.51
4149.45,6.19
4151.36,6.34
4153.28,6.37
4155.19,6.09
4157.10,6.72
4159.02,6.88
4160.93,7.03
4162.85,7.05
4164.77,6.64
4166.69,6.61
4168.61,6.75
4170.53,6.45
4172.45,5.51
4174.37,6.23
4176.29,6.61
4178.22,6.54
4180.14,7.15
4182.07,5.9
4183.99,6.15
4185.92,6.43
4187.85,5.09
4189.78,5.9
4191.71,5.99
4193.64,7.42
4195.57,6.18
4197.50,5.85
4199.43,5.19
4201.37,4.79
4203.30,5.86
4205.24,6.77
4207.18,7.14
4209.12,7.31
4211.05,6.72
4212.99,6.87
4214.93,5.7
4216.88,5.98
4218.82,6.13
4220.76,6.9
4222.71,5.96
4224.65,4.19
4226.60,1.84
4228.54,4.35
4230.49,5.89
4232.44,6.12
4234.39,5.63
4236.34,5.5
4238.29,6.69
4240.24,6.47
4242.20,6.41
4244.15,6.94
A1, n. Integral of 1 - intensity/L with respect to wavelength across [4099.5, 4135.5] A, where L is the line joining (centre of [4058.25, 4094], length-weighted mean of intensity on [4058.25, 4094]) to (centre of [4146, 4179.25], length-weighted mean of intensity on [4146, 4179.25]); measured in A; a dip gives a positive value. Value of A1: -1.0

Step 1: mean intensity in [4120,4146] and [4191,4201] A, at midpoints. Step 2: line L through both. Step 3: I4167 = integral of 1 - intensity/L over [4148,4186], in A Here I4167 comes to -1.9 A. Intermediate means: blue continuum 6.31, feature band 6.48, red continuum 6.05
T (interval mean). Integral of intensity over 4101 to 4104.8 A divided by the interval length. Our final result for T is 5.6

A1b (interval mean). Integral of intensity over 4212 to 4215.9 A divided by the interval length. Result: 6.29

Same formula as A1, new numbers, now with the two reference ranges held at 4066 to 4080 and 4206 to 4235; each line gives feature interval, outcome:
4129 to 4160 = -3.06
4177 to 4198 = -1.96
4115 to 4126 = -2.76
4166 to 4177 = -1.29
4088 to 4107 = -3.44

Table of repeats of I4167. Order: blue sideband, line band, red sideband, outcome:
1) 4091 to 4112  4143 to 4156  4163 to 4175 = 0.9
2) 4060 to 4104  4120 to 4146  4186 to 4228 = -1.6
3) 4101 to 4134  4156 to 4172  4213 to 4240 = -1.7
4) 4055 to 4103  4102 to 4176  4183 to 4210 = -4.5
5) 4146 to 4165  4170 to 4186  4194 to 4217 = 0.2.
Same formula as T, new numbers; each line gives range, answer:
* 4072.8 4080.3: 5.67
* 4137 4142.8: 6.58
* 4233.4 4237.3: 5.57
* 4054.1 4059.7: 5.84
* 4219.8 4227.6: 4.72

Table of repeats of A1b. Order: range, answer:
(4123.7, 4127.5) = 7.2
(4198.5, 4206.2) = 5.65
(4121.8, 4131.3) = 6.93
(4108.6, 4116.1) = 6.55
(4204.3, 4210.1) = 7.08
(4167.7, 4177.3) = 6.31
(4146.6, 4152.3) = 6.35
